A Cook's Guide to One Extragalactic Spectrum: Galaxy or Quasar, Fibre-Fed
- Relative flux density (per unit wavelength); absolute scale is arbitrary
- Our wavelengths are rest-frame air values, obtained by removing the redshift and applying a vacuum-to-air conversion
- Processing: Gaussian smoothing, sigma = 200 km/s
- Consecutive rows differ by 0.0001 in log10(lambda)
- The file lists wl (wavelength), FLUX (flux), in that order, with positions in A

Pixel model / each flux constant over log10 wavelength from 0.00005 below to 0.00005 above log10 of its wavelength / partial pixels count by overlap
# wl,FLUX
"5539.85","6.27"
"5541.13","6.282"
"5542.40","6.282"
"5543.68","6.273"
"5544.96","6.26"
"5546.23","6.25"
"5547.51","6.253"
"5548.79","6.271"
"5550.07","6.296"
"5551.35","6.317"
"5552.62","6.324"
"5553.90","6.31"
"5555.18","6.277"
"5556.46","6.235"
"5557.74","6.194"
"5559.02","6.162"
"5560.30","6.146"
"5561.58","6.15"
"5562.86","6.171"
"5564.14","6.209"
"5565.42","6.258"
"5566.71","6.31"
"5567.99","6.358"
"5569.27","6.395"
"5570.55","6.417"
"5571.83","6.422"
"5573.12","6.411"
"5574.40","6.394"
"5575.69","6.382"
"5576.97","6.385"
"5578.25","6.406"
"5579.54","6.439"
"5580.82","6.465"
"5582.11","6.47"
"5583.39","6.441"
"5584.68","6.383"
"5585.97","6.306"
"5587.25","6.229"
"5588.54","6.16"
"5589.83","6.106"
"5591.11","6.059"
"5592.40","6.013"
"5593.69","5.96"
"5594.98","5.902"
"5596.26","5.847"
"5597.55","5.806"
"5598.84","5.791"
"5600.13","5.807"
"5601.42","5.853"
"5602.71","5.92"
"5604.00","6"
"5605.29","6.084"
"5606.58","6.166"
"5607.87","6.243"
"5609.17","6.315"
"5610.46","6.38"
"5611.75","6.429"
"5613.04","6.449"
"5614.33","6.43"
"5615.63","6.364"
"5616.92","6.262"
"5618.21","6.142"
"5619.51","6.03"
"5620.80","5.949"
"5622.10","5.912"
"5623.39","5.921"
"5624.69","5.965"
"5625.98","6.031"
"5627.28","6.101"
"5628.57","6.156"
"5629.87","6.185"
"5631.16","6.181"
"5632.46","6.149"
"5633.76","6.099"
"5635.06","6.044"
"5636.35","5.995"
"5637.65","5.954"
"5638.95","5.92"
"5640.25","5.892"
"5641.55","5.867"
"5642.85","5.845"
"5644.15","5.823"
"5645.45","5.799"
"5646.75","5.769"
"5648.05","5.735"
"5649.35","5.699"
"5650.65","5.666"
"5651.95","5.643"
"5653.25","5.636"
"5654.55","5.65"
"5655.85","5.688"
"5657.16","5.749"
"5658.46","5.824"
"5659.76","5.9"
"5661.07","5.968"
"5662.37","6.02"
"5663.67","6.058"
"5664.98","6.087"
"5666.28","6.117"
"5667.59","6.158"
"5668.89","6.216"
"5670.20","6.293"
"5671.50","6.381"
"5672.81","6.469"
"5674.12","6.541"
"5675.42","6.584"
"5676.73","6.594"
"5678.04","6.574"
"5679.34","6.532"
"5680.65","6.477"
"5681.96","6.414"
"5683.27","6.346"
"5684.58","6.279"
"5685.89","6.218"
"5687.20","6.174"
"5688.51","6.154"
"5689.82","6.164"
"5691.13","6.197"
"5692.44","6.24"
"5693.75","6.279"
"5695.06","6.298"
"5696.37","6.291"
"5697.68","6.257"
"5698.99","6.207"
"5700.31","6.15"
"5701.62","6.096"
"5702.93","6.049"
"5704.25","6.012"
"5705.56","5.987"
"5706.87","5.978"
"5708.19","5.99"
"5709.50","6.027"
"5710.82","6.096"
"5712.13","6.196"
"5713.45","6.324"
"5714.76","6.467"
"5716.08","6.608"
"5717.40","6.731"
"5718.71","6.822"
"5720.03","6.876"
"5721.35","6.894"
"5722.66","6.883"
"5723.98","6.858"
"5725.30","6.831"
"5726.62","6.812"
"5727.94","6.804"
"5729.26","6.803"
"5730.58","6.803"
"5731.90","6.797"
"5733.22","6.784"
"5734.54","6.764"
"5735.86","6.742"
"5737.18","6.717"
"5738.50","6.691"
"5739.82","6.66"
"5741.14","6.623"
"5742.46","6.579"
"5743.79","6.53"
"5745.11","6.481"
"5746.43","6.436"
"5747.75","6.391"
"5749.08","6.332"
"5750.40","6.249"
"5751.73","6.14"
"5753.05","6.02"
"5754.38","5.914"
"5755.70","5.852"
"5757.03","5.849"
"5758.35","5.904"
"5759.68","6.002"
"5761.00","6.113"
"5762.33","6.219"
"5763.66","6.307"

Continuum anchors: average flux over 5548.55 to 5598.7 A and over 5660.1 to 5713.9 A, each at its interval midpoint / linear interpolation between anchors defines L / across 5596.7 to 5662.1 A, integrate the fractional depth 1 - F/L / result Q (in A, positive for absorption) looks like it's 2.7 A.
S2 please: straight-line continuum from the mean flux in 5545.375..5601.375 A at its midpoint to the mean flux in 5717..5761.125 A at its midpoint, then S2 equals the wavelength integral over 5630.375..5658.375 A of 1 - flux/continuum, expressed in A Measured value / 2.22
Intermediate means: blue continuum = 6.23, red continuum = 6.52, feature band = 5.85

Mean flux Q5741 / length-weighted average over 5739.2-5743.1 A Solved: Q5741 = 6.63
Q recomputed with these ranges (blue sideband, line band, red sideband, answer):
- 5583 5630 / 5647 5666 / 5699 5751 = 1.4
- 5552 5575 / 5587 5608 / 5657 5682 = 1.0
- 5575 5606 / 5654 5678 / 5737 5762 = 0.2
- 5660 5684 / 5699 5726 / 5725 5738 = 1.0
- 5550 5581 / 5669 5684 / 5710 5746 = 0.2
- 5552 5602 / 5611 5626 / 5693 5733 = 0.3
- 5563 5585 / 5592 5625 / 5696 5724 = 1.5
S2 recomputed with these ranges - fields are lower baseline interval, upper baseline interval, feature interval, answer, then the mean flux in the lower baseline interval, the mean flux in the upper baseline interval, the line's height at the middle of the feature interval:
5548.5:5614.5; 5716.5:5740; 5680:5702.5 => 1.4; 6.22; 6.79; 6.65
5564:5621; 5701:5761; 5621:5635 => 0.5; 6.21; 6.43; 6.27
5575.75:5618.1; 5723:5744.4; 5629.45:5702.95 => 4.2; 6.19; 6.74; 6.47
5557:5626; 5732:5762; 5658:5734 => -0.7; 6.19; 6.36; 6.3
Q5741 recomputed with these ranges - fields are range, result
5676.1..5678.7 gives 6.6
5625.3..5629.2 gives 6.11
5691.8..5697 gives 6.28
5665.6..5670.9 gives 6.2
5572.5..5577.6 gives 6.39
